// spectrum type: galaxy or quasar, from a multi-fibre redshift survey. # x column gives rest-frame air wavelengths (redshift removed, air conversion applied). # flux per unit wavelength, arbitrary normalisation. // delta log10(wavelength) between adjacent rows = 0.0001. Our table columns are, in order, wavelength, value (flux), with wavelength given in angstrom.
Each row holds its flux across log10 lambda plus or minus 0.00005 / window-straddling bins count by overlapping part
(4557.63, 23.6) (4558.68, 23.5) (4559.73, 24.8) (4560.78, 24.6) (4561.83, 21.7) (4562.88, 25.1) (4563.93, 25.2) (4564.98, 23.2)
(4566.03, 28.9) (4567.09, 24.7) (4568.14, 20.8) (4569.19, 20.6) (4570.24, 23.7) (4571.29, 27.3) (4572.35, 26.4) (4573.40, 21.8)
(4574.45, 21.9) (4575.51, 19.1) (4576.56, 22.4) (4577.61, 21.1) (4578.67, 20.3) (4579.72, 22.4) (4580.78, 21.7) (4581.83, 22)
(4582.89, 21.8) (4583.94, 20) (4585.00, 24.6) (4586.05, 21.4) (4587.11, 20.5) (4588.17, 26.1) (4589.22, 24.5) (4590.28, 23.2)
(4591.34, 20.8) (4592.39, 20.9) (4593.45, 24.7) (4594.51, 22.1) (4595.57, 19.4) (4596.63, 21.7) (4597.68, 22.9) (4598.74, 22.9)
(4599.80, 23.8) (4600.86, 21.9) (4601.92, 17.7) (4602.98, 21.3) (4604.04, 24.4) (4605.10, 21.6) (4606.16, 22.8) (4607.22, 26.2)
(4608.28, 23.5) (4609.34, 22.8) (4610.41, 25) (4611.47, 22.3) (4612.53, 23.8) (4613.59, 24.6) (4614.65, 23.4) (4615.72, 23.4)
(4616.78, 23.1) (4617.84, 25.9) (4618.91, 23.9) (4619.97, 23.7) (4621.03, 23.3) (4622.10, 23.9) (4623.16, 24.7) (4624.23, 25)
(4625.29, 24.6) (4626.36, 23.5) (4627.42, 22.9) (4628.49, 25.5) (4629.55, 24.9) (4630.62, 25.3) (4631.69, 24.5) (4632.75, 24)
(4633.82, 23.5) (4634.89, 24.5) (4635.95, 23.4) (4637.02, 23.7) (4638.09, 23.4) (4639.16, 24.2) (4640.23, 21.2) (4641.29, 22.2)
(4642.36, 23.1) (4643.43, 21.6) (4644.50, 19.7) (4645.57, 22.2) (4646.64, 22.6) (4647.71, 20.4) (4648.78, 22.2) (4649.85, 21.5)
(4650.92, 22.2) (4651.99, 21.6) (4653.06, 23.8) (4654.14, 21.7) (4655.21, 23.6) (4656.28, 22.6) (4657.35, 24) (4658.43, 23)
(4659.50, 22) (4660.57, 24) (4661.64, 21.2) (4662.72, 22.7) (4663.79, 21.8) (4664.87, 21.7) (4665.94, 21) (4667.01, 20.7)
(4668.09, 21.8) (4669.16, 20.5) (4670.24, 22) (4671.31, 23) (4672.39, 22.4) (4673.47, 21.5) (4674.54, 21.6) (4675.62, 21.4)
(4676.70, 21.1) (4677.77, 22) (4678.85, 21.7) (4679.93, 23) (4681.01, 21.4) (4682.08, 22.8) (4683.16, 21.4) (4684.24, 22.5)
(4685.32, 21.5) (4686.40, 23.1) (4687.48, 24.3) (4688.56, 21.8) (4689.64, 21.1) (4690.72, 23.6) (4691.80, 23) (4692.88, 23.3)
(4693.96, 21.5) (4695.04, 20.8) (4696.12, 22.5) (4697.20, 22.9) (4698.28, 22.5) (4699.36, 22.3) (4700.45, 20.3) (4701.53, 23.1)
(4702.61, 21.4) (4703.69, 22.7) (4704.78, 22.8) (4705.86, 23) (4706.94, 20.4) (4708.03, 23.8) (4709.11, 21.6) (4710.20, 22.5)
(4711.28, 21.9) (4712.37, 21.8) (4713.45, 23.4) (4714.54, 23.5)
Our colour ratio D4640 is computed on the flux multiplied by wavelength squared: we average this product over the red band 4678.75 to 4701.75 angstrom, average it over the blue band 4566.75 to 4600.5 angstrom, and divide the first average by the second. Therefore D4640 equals 1.04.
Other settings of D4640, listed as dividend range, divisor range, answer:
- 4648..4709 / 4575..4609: 1.04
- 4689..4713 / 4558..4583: 1.02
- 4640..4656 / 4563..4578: 0.97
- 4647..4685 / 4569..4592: 1.02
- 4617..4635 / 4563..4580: 1.07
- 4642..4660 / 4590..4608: 1.02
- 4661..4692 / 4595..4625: 0.98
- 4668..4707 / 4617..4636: 0.94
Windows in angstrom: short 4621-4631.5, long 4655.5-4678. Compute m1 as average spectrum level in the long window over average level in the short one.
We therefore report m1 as 0.90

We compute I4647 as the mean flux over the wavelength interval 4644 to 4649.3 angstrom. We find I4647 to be 21.4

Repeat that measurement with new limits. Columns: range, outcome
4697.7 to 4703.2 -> 22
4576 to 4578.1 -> 21.8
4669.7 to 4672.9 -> 22.5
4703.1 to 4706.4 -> 22.8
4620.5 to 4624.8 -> 24.2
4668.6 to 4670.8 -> 21.3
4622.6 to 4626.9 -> 24.5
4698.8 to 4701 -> 21.3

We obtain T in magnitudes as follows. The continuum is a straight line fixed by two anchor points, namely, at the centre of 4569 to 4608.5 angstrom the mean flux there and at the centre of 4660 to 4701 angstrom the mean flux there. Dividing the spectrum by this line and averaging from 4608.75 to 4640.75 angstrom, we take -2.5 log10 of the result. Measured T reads -0.08 mag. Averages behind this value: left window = 22.4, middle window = 23.9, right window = 22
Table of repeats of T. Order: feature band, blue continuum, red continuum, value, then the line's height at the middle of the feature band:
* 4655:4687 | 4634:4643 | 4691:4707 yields 0.030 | 22.7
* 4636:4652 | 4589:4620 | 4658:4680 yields 0.005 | 22.3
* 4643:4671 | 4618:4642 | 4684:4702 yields 0.059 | 23.3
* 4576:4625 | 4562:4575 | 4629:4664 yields 0.033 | 23.5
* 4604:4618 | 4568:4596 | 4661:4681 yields -0.075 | 22.1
